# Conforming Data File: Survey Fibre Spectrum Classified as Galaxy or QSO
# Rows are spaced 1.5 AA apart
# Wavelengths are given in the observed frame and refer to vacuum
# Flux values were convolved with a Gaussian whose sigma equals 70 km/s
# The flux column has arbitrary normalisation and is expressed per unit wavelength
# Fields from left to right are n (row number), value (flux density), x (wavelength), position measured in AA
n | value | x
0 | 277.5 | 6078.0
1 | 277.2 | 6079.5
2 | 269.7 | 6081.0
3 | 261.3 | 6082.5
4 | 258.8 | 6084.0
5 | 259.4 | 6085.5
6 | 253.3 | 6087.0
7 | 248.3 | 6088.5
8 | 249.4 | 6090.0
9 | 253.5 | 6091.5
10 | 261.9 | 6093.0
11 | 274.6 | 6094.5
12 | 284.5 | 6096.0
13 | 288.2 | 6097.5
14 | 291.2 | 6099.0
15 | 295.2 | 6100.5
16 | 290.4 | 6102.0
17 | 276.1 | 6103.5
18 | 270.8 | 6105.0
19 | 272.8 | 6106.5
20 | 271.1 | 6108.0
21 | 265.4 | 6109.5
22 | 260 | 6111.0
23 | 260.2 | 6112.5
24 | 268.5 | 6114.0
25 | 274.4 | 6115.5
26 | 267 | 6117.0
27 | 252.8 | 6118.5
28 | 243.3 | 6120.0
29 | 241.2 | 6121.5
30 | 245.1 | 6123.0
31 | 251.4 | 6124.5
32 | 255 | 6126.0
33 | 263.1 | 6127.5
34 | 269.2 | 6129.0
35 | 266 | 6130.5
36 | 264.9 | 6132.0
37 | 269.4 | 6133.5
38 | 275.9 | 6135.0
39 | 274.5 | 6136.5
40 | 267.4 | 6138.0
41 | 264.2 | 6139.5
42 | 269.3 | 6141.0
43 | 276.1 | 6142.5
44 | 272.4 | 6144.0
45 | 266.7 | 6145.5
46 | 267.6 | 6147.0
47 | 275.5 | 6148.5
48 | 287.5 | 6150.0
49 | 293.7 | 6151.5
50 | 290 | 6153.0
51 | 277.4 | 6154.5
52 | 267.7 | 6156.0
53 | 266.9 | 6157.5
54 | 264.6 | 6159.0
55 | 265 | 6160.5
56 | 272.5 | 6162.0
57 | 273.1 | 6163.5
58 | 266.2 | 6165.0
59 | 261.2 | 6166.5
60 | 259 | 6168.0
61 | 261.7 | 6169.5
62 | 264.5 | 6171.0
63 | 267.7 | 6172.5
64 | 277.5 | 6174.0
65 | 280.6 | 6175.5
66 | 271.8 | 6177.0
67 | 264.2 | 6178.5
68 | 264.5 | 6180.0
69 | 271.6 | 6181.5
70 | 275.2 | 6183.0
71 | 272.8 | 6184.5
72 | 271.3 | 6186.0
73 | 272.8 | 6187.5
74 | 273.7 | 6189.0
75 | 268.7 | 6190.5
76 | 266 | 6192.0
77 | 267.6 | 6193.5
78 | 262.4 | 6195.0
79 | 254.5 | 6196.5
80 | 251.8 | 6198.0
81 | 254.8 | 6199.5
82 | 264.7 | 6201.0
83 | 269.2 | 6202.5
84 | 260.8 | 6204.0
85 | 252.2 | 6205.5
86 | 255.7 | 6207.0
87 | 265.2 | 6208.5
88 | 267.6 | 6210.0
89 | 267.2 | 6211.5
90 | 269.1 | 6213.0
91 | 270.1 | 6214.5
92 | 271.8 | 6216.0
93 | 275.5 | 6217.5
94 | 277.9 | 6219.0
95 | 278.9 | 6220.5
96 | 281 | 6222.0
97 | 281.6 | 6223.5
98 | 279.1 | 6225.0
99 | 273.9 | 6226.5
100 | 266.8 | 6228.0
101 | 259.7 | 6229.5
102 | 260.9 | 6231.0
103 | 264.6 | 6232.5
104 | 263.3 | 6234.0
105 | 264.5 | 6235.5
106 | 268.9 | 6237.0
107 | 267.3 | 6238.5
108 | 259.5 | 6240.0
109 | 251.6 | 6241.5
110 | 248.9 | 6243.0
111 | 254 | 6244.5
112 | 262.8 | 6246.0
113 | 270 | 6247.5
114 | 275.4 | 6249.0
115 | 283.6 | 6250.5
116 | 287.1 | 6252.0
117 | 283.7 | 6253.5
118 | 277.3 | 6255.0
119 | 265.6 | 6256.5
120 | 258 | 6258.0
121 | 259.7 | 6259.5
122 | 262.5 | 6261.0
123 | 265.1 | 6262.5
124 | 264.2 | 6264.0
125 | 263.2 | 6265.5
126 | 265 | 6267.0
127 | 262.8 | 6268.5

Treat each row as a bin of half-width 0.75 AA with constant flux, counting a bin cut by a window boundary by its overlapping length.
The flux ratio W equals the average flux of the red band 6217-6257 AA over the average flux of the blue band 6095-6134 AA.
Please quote 1.01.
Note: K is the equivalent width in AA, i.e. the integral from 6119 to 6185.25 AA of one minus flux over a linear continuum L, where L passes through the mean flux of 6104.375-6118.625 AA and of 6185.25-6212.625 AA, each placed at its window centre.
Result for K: -0.7 AA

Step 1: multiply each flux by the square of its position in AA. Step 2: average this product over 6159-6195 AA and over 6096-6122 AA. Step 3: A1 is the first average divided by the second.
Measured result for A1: 1.02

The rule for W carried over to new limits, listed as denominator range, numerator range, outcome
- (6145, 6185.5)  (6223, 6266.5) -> 0.98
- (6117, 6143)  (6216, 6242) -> 1.03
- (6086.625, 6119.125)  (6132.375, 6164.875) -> 1.01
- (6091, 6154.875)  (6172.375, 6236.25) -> 0.99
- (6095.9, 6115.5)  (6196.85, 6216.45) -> 0.95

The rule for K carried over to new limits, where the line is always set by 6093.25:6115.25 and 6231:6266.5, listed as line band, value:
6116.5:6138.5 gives 1.13 AA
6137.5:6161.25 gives -0.04 AA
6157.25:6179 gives 0.30 AA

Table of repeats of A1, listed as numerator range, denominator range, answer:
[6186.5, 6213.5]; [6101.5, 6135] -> 1.03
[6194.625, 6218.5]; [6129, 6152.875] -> 0.99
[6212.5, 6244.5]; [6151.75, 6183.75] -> 1.01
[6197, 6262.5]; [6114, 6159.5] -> 1.03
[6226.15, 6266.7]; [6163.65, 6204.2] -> 1.02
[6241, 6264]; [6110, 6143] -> 1.06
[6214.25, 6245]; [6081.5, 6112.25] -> 1.04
